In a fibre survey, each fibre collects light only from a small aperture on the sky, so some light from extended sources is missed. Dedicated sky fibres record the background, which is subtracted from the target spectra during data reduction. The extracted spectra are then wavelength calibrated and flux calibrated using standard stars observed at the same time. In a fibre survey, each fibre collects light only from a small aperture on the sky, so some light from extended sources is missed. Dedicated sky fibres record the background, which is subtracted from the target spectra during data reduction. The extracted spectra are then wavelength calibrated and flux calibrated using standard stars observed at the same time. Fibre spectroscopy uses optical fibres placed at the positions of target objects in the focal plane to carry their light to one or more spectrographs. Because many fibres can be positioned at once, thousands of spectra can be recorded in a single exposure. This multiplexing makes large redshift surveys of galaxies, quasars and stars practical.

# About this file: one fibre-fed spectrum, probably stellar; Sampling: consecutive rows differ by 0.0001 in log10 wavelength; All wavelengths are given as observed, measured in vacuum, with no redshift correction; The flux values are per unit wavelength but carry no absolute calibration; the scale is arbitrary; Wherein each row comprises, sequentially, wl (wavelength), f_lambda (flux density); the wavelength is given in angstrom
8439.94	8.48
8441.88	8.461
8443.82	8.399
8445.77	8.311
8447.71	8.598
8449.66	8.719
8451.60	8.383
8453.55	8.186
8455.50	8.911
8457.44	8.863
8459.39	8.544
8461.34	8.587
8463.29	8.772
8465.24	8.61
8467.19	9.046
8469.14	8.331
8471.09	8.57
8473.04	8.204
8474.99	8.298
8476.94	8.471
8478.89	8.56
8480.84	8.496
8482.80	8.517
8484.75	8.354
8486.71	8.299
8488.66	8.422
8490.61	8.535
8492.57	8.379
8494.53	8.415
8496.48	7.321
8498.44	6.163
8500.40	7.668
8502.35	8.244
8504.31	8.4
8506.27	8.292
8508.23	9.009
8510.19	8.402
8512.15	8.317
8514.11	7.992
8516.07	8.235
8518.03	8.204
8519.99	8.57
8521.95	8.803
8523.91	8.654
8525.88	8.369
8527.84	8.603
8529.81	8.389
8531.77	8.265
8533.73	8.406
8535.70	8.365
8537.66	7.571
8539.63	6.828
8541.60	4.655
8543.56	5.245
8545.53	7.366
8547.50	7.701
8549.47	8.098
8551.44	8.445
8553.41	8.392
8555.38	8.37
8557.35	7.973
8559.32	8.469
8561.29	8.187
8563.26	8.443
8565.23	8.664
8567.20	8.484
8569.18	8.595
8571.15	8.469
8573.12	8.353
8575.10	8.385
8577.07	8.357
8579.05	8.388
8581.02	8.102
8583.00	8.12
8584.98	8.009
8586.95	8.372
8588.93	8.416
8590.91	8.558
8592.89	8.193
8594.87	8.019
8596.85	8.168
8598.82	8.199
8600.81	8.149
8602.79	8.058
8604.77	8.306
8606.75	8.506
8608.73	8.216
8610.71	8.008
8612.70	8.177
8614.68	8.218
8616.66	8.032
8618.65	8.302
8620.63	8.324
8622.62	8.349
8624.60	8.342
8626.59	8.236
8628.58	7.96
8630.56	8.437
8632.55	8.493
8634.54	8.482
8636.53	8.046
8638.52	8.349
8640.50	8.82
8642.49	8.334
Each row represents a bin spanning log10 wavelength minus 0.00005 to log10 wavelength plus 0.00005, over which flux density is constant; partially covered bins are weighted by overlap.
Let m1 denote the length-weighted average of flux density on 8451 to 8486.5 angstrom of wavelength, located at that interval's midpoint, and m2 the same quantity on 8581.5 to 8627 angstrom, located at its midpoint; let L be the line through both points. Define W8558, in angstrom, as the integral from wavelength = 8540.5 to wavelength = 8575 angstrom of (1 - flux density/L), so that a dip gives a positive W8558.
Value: 1.8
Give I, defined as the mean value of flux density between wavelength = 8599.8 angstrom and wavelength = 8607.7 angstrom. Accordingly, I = 8.25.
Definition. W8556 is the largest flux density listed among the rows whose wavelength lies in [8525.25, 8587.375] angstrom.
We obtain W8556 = 8.664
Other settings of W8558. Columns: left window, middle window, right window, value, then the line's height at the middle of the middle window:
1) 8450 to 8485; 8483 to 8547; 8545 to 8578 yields 3.5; 8.42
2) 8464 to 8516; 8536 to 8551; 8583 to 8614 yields 2.4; 8.25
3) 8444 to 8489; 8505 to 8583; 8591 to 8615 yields 2.1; 8.34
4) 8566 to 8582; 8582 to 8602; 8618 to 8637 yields 0.4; 8.37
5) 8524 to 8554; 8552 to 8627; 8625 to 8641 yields -2.5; 8.03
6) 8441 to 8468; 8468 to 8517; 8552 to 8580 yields 1.7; 8.53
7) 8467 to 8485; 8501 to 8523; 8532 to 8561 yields -1.0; 8.02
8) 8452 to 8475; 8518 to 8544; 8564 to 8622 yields 1.9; 8.43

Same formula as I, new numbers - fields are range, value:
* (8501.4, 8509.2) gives 8.48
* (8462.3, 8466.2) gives 8.69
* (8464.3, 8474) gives 8.55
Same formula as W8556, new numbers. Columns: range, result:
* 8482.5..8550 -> 9.009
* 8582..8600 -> 8.558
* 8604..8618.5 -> 8.506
